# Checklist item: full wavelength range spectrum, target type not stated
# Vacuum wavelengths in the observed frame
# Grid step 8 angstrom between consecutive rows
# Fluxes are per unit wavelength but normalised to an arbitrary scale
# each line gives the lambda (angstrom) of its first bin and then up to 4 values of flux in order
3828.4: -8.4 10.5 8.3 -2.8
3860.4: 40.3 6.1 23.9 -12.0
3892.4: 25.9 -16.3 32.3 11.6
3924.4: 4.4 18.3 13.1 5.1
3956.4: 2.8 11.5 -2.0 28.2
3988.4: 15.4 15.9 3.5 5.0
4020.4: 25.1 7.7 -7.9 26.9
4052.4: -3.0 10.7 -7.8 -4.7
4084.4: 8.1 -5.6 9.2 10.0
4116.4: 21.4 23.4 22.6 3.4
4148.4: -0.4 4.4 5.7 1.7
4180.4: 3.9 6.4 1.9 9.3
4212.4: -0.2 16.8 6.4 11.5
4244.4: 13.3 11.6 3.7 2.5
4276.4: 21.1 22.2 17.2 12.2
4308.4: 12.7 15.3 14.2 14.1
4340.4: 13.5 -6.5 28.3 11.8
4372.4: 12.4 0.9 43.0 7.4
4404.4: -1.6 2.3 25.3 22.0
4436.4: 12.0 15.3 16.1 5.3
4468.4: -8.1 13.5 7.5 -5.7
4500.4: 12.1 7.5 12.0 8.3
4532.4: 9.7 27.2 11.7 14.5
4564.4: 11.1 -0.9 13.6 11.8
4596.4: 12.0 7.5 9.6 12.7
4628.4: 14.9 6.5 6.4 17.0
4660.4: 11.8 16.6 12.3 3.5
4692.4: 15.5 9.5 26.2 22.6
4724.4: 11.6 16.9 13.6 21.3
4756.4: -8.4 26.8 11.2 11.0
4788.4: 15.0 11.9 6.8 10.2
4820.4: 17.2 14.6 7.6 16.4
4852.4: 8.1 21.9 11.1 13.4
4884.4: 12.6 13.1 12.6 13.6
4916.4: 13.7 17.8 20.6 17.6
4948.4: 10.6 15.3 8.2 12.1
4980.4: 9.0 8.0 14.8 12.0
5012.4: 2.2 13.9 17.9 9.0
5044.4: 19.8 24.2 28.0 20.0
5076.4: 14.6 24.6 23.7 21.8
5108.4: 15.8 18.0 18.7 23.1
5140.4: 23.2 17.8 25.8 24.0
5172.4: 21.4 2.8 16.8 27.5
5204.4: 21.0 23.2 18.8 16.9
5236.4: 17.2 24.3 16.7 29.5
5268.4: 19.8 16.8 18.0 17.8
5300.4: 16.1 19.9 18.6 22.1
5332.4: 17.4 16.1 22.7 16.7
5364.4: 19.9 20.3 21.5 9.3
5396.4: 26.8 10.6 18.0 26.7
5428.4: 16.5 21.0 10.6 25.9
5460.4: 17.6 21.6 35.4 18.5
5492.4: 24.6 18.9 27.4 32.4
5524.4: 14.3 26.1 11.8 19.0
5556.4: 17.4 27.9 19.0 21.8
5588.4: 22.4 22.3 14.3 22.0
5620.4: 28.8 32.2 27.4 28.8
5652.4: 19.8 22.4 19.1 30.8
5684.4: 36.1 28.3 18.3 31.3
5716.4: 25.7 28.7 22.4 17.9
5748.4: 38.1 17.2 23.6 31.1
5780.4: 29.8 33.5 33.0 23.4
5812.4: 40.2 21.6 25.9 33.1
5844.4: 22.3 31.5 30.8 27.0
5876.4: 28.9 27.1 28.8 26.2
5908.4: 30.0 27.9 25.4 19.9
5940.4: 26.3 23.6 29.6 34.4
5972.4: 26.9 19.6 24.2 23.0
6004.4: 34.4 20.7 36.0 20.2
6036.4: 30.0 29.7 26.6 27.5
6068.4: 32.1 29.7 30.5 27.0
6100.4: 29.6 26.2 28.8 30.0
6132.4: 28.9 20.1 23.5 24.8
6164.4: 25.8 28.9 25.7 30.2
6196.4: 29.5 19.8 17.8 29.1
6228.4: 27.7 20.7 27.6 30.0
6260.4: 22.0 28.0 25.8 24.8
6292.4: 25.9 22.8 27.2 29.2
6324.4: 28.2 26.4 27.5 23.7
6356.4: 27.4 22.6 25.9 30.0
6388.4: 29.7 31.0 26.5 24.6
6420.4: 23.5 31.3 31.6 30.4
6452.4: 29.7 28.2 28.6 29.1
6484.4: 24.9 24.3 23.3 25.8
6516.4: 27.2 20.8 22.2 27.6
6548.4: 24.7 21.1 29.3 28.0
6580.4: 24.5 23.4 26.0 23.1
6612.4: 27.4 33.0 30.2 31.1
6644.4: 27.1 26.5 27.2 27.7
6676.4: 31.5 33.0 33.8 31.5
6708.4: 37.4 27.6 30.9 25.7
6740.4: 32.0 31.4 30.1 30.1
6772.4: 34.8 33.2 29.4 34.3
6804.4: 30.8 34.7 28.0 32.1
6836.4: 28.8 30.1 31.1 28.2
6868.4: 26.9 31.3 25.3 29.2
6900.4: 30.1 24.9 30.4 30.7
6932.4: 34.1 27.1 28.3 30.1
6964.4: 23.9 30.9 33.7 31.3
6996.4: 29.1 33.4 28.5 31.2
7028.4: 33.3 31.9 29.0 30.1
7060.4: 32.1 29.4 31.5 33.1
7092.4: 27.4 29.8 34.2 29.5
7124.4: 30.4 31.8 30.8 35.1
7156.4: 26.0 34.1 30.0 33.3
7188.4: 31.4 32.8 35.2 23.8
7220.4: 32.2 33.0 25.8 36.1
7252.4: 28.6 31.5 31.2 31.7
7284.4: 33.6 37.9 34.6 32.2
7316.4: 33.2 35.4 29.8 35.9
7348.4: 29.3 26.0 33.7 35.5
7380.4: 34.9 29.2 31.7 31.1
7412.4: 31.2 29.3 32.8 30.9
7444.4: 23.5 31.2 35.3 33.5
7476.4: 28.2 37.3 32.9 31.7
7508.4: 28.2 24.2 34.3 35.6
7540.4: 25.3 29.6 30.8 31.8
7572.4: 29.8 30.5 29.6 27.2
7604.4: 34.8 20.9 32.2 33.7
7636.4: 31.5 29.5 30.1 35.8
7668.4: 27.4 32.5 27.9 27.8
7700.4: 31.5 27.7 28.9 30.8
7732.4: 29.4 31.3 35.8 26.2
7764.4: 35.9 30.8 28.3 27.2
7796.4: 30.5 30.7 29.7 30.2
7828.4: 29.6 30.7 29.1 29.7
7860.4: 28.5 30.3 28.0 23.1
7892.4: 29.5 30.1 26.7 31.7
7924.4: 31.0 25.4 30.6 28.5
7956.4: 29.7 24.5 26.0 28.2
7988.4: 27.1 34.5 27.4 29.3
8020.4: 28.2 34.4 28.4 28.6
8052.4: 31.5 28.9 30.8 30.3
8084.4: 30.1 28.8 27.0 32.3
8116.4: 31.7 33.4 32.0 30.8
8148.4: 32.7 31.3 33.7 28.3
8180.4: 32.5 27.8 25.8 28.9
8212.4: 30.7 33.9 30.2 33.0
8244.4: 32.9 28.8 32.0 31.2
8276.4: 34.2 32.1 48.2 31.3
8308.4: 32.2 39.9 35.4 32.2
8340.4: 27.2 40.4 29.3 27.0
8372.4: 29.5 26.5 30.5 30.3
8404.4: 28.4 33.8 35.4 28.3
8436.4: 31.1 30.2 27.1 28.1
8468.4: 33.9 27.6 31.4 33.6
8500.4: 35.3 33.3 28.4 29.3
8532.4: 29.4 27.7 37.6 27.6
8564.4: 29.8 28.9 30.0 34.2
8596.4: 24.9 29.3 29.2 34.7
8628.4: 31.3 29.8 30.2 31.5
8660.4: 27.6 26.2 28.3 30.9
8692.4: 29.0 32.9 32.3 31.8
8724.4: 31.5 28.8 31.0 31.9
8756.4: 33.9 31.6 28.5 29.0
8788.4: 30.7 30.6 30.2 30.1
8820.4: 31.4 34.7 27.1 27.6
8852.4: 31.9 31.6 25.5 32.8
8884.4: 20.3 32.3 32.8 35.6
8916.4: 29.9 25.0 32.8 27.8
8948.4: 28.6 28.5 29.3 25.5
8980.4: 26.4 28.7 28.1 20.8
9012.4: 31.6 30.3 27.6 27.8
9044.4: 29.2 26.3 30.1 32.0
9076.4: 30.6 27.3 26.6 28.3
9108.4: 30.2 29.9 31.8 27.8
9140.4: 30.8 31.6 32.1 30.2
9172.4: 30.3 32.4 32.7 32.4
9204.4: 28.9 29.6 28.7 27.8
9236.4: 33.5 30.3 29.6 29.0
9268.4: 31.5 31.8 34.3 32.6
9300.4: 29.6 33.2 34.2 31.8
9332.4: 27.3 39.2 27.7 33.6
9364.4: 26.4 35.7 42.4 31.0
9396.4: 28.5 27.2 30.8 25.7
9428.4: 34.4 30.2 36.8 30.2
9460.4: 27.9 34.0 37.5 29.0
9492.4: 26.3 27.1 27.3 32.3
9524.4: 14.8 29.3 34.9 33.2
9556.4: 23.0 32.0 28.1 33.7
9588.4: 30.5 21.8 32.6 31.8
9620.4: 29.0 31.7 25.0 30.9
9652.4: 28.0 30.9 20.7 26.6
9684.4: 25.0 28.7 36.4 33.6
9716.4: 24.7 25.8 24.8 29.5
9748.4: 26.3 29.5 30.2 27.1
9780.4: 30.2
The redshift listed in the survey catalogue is 0.263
